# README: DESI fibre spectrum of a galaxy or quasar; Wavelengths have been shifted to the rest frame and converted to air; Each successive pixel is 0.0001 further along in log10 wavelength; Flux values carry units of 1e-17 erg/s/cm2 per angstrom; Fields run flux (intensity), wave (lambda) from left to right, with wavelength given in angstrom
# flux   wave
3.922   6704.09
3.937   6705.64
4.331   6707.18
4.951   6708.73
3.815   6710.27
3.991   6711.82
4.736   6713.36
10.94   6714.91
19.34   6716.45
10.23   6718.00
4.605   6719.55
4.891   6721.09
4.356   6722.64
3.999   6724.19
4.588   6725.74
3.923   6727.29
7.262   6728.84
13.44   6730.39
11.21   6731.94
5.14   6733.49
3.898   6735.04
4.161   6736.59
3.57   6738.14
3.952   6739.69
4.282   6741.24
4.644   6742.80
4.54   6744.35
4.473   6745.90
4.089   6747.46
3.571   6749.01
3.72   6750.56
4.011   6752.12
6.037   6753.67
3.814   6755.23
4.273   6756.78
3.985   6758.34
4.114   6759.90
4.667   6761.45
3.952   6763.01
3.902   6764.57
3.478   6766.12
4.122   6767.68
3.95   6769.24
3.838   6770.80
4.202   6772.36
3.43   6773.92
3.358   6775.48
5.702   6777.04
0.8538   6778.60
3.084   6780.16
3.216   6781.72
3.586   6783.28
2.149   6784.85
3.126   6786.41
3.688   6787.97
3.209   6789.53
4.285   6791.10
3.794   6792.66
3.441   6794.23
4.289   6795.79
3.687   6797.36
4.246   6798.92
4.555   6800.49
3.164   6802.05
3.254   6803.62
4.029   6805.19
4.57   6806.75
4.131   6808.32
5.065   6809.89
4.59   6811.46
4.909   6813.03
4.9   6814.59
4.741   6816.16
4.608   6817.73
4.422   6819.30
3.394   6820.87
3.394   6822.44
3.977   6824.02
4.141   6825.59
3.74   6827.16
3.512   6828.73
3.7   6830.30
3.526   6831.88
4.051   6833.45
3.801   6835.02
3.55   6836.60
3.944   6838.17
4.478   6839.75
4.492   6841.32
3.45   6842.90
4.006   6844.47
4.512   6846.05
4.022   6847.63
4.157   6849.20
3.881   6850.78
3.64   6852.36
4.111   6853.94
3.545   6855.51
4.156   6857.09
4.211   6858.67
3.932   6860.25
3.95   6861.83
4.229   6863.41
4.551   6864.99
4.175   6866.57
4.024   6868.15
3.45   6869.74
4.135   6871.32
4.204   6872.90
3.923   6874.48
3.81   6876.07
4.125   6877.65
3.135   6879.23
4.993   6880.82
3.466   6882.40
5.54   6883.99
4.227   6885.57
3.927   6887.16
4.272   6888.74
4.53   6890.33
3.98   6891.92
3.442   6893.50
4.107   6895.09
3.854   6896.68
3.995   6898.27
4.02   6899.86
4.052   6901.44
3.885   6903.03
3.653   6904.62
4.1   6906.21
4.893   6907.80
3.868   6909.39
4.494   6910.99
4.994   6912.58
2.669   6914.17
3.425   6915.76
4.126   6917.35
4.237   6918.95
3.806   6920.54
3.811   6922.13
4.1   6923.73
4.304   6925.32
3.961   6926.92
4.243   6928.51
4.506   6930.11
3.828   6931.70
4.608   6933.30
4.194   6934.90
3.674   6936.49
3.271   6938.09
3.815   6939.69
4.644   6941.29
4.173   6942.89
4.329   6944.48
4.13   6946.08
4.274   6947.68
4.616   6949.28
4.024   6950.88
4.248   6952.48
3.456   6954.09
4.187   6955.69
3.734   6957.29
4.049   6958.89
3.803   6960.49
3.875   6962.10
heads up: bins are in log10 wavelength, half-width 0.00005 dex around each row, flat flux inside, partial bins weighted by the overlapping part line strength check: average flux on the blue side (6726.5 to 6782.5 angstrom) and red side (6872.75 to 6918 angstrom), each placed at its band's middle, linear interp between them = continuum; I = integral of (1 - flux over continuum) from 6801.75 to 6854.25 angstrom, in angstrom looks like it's 2.8 angstrom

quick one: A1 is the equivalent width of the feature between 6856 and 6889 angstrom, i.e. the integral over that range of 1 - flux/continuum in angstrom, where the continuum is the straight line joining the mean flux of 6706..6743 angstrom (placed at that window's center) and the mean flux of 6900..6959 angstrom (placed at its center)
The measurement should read 4.0 angstrom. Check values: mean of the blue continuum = 6.26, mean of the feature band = 4.11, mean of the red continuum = 4.06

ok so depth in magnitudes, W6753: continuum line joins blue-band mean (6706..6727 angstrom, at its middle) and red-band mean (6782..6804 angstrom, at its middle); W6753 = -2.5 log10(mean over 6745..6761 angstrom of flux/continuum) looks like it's 0.197 mag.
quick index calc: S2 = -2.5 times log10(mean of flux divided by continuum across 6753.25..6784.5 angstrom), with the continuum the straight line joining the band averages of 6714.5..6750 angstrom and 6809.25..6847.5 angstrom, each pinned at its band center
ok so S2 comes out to 0.38 mag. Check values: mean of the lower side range 6.24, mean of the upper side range 4.12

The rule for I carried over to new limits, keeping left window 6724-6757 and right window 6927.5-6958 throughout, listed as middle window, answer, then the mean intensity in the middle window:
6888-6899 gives 0.8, 4.02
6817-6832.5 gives 2.9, 3.84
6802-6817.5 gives 1.3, 4.4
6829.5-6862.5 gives 4.6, 3.96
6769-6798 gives 8.3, 3.51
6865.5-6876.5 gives 1.2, 3.98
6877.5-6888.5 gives 0.5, 4.21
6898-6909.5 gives 0.6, 4.08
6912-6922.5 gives 1.0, 3.85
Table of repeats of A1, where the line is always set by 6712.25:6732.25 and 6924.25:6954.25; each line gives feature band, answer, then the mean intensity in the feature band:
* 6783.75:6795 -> 5.5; 3.39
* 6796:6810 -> 5.2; 4.04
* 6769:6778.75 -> 4.4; 3.78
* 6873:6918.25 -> 7.5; 4.06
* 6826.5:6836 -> 3.6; 3.72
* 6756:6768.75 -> 5.5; 4.06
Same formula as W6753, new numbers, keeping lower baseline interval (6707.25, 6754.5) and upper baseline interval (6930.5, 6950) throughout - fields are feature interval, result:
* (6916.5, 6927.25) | 0.06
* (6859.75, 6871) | 0.17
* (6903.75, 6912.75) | 0.03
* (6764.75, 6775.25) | 0.40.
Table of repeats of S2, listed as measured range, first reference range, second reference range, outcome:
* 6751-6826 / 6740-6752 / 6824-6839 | 0.009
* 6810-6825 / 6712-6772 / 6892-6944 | 0.113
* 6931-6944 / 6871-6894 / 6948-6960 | 0.008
